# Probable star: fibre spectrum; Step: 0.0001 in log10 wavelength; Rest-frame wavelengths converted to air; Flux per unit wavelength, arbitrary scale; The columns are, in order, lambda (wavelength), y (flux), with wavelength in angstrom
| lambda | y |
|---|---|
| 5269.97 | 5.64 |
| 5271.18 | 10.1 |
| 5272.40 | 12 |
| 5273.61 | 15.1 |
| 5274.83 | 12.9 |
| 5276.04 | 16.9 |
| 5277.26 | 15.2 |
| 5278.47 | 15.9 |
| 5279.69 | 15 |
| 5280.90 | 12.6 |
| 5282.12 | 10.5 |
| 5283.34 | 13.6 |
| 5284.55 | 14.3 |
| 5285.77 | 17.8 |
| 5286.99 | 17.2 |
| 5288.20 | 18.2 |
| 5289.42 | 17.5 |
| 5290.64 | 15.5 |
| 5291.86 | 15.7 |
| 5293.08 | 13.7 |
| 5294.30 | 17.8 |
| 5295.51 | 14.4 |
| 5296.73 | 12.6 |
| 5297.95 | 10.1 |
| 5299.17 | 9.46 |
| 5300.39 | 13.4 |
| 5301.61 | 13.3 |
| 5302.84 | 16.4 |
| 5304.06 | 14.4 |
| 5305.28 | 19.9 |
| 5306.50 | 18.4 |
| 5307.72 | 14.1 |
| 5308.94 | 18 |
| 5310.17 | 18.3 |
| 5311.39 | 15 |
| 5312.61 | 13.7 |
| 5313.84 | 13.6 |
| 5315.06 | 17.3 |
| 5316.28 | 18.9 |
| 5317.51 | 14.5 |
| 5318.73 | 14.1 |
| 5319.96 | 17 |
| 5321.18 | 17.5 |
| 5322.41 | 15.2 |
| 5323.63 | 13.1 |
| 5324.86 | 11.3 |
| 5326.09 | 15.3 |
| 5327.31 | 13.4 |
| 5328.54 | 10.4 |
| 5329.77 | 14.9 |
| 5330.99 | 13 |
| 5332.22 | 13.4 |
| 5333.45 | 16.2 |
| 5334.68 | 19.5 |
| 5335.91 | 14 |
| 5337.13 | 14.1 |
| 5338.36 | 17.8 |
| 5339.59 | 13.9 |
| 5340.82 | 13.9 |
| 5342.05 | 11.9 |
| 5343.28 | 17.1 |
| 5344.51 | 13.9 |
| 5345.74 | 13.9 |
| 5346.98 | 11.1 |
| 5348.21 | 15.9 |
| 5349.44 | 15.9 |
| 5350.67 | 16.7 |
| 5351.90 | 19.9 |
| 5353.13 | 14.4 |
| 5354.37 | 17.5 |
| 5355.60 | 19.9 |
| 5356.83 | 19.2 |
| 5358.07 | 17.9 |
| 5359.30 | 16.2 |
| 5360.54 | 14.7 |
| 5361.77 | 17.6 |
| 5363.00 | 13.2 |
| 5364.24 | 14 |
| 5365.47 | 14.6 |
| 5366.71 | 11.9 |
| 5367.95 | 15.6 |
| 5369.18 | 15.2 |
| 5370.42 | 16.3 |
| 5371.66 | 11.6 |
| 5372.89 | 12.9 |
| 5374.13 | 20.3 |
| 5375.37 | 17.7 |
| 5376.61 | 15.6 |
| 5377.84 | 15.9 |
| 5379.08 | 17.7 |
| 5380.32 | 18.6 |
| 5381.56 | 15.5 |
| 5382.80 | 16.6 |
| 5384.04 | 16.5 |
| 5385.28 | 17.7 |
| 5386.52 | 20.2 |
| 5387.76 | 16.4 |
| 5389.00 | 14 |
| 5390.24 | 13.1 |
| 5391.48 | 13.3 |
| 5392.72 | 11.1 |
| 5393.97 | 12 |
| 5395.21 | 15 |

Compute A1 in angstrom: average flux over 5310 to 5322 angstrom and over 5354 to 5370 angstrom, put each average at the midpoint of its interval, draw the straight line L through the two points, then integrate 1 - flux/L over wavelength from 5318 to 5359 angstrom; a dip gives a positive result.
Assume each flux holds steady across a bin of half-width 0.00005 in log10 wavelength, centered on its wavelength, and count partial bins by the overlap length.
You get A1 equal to 1.7 angstrom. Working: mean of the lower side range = 15.9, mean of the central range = 15.3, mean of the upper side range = 15.9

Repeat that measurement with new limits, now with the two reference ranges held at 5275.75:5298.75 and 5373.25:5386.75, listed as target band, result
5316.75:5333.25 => 1.8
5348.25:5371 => 0.9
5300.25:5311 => -0.7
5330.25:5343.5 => 1.0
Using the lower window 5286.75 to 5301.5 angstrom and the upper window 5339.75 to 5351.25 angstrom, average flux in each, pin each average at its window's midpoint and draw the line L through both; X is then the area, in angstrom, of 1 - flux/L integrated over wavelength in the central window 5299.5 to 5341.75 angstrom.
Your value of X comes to -1.9 angstrom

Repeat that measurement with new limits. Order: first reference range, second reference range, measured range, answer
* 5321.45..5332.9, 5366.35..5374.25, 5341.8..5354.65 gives -1.20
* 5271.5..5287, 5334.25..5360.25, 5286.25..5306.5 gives -0.50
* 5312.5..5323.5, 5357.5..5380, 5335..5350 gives 1.05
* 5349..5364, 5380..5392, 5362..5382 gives 1.24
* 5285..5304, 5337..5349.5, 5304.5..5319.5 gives -1.63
